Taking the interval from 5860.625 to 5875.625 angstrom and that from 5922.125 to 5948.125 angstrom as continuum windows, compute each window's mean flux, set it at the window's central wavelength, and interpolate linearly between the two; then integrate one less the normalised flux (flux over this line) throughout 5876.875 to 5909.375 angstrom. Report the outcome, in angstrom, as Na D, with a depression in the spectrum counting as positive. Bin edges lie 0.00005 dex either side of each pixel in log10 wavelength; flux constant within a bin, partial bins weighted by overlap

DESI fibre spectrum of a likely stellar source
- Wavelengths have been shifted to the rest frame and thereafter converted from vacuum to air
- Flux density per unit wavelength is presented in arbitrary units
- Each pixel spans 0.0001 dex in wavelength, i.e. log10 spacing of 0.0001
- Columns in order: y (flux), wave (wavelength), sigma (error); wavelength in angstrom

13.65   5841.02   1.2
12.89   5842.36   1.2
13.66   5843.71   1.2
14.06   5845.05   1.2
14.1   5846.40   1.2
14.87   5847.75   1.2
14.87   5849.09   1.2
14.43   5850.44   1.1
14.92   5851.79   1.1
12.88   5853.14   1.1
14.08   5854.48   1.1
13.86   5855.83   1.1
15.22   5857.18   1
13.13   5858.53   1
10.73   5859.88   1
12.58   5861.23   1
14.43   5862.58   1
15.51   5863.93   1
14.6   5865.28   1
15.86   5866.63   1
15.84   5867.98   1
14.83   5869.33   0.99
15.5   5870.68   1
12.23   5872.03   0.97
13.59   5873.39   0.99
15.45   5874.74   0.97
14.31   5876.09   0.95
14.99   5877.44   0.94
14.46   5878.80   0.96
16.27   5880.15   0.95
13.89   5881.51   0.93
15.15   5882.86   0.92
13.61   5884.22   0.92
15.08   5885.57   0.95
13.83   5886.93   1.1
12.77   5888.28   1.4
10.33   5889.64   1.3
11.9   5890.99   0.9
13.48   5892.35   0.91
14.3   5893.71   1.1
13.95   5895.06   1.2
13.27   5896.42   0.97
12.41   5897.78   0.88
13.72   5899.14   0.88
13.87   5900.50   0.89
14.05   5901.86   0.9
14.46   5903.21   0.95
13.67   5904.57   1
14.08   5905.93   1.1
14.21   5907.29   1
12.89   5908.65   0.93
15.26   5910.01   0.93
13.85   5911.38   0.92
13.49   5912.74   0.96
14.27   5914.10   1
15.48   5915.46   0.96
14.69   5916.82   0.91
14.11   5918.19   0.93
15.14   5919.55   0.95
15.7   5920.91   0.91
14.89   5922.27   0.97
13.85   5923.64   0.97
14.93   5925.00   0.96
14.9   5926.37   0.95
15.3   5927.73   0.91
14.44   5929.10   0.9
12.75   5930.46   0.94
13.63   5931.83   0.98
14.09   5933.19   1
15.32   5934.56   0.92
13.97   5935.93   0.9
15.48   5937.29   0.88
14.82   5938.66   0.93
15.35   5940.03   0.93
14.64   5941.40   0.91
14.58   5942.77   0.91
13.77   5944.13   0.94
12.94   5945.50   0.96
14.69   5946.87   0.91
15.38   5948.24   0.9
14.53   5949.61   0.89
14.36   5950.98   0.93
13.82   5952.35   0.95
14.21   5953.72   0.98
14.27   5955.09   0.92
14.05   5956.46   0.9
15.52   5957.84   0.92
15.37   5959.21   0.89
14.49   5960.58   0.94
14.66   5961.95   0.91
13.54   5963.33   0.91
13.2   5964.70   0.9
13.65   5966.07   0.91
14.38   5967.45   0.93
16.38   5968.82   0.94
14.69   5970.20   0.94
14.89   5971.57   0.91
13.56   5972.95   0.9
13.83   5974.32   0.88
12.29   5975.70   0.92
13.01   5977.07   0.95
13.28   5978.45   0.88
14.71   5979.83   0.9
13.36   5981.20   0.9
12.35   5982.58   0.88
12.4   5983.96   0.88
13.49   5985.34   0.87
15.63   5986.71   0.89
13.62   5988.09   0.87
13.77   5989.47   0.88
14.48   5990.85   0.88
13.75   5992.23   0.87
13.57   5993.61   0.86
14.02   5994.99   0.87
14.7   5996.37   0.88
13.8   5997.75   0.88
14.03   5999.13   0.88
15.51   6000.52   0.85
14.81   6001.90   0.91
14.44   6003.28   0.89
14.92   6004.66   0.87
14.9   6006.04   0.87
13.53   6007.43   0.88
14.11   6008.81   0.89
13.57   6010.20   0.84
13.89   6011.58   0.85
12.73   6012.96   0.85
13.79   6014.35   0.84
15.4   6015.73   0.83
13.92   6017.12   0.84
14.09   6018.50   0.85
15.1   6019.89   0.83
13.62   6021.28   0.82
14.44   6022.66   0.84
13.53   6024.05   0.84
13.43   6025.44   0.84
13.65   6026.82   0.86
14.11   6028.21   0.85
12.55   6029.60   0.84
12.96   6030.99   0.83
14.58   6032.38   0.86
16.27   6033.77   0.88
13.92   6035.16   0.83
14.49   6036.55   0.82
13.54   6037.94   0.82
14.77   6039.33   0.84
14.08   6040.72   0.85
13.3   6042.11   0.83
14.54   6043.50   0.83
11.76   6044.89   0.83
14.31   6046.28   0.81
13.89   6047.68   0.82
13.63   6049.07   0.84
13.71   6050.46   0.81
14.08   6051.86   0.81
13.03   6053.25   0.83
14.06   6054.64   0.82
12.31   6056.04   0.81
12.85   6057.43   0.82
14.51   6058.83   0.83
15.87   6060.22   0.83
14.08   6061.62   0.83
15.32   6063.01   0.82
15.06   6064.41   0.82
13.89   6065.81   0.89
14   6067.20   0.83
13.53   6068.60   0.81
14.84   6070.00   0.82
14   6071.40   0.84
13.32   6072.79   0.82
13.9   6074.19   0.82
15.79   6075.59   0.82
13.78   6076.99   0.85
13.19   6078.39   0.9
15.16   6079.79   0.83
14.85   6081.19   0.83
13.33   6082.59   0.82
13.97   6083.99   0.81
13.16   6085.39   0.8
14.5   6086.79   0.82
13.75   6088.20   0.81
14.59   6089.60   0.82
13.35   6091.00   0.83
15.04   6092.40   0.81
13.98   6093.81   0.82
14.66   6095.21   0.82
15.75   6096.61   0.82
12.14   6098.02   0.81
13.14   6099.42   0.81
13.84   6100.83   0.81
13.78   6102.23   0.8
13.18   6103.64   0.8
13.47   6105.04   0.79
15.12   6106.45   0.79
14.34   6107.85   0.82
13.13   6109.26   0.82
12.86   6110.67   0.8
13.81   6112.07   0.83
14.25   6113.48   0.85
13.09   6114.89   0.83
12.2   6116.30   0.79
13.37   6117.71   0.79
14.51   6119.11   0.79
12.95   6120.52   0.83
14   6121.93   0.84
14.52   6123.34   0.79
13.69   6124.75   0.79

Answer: 1.7 angstrom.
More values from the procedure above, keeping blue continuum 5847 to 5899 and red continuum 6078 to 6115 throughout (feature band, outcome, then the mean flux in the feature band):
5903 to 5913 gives 0.0 angstrom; 14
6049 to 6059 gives 0.3 angstrom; 13.5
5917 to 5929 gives -0.7 angstrom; 14.8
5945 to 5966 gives -0.5 angstrom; 14.3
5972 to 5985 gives 0.7 angstrom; 13.2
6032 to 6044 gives -0.4 angstrom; 14.4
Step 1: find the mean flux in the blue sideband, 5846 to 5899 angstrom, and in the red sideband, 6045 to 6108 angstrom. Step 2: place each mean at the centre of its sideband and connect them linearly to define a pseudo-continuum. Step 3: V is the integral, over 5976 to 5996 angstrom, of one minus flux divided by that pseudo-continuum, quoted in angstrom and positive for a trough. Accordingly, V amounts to 0.52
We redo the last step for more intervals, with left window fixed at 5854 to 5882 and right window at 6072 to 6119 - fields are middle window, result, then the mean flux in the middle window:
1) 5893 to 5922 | 0.2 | 14.1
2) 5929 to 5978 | -0.4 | 14.3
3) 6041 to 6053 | 0.3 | 13.6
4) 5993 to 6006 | -0.3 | 14.5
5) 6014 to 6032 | 0.2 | 13.9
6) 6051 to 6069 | -0.1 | 14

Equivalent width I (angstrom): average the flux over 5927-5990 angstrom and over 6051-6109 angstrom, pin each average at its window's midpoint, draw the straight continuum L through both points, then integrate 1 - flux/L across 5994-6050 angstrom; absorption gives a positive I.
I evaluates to 0.2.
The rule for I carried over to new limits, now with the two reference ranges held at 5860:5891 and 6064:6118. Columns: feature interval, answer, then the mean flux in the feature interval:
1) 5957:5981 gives -0.17 angstrom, 14.2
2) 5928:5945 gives -0.34 angstrom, 14.4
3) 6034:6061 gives 0.22 angstrom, 13.9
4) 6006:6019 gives 0.07 angstrom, 13.9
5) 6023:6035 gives 0.09 angstrom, 13.9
